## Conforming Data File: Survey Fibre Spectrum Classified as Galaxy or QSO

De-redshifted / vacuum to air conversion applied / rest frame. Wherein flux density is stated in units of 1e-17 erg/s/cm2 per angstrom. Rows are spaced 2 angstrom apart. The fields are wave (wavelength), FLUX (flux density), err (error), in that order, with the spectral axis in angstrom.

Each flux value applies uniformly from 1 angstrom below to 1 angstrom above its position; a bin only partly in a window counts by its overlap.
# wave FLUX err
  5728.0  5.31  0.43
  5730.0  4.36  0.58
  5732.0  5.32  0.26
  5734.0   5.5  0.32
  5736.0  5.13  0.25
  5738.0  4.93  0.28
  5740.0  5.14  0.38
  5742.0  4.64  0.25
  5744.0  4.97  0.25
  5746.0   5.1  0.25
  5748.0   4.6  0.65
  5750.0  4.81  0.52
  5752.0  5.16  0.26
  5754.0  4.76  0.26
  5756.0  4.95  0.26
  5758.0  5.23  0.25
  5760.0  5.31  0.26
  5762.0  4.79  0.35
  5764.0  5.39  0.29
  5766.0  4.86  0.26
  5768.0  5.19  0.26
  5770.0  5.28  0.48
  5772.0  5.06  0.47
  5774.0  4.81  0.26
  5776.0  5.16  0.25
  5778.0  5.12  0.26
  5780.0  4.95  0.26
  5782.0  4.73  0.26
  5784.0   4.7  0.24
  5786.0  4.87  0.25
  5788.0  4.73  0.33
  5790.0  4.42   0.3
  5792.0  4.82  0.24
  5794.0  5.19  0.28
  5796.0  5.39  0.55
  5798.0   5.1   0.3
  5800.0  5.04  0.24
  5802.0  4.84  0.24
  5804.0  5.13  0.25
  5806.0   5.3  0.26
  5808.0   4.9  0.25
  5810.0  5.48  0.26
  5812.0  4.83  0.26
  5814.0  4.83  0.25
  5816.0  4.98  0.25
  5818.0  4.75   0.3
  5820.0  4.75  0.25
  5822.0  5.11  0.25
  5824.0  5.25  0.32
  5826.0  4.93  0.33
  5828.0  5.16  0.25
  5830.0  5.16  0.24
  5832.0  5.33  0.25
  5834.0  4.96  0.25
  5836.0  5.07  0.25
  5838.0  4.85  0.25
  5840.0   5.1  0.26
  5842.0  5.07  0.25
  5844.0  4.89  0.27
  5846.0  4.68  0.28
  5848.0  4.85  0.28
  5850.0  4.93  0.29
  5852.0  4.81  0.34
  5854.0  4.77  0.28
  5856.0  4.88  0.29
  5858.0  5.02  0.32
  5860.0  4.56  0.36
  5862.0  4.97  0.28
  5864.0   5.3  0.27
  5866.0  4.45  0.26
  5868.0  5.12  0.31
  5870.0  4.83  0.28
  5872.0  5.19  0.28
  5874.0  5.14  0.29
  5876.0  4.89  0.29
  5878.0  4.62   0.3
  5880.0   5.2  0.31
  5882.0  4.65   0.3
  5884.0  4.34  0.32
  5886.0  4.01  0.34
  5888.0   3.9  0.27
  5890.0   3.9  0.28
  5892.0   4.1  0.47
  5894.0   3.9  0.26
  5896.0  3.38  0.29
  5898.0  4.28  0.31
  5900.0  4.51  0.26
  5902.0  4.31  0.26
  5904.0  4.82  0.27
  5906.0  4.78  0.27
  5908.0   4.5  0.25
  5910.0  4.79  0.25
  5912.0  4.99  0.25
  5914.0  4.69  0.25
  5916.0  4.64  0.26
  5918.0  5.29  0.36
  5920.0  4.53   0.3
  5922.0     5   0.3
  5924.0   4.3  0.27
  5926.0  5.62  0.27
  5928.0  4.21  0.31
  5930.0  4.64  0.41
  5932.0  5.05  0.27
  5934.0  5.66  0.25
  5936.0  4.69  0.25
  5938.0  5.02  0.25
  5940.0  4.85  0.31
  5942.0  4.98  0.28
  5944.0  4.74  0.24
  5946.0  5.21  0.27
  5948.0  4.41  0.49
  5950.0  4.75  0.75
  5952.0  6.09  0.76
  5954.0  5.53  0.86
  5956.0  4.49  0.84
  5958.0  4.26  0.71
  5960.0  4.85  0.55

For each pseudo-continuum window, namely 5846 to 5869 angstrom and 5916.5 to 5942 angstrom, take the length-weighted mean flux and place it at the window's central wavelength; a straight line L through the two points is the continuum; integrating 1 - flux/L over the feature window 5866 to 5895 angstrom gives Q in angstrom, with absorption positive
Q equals 1.9 angstrom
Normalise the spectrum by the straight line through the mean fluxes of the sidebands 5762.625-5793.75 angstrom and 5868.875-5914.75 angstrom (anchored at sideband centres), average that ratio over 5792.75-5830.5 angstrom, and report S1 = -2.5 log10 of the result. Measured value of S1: -0.05 mag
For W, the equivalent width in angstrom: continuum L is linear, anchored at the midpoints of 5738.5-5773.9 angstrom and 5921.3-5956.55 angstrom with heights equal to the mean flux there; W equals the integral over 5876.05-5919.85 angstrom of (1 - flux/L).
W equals 4.5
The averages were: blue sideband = 5.01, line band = 4.47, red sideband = 4.96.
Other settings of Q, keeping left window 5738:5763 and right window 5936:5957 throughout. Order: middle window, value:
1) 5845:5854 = 0.3 angstrom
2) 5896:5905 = 1.1 angstrom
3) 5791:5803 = -0.2 angstrom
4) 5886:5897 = 2.5 angstrom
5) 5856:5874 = 0.1 angstrom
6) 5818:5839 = -0.3 angstrom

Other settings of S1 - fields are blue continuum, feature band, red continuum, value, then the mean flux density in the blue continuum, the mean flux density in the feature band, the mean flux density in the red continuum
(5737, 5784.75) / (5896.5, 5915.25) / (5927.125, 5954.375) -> 0.09 mag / 4.99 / 4.6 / 4.98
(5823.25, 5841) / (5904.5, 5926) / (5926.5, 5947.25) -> 0.04 mag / 5.09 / 4.79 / 4.92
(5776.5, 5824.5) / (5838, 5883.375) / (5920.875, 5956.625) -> 0.01 mag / 4.97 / 4.9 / 4.96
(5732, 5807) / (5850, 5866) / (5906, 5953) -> 0.02 mag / 5.01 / 4.88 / 4.9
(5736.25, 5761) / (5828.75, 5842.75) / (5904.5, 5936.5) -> -0.04 mag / 4.97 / 5.08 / 4.84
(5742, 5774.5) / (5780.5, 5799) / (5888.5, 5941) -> 0.01 mag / 5.01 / 4.89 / 4.63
